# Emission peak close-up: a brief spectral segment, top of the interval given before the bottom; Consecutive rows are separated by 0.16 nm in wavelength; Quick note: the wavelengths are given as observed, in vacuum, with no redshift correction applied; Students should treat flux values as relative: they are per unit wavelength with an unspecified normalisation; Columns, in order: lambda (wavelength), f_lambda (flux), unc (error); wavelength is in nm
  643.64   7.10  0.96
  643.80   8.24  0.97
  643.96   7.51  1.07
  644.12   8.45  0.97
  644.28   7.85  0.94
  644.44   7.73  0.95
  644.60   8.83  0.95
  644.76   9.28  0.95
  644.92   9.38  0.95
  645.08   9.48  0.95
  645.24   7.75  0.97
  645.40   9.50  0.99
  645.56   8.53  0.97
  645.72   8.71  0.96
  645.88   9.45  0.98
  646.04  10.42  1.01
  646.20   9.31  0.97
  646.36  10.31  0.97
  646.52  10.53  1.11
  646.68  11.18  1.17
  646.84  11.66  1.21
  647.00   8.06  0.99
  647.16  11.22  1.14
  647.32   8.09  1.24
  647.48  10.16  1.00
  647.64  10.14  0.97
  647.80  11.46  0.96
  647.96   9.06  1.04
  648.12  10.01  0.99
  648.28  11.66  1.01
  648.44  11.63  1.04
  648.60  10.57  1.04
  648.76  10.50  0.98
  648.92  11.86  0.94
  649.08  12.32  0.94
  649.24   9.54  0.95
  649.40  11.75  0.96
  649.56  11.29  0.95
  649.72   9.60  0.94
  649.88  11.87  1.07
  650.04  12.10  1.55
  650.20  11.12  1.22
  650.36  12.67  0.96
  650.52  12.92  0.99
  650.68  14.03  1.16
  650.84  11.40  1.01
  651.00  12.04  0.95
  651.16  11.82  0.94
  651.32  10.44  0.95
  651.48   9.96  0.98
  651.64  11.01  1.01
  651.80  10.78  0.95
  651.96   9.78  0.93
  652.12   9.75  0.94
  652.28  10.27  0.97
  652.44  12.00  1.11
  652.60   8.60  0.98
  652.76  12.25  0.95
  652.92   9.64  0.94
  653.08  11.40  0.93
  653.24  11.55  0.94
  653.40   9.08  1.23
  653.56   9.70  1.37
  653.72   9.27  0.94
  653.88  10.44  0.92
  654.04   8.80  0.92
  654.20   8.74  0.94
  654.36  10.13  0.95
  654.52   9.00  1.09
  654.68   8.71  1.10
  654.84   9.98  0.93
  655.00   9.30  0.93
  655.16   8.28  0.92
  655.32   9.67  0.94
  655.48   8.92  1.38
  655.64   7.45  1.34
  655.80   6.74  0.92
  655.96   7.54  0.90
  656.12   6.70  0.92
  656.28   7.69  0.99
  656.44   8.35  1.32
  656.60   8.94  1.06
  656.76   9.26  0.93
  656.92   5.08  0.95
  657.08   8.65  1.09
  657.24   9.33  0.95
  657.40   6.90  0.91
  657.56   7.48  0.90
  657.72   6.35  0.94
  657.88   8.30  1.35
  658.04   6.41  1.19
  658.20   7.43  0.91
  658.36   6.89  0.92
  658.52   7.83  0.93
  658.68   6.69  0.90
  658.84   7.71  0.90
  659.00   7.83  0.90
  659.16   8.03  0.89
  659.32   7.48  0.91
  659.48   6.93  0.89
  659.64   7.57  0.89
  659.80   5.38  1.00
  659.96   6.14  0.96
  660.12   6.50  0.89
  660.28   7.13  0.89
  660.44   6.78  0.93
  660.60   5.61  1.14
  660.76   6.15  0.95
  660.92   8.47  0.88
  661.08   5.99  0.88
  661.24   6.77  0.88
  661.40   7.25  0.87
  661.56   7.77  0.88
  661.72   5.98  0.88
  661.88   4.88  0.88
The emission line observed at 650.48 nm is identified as C III]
